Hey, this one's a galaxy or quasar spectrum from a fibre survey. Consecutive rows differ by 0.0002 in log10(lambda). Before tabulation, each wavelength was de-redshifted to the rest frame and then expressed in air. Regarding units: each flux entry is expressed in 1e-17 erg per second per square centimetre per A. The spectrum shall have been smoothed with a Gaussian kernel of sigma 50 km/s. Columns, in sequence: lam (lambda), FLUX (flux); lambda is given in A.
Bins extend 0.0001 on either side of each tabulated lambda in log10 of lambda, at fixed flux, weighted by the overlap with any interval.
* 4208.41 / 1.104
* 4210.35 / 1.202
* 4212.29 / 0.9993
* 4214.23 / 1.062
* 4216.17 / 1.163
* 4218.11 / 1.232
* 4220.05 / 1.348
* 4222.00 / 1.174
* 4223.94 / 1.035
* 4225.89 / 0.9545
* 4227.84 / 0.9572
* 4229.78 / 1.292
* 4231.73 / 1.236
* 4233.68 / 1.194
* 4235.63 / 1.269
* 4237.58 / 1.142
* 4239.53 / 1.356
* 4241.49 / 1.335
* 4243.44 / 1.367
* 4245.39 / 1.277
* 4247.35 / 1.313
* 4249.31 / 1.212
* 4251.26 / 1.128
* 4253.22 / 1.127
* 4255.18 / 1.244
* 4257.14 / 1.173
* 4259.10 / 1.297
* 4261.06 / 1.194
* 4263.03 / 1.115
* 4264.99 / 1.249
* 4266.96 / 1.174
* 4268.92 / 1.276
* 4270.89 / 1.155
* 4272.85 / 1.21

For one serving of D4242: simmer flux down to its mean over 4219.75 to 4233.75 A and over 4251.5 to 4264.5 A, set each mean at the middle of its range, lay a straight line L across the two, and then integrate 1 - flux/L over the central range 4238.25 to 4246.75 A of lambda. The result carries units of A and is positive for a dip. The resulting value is -1.2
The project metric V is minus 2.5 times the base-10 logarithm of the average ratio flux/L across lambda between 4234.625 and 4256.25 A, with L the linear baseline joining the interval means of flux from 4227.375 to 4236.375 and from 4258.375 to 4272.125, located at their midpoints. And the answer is -0.04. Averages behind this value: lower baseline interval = 1.2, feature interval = 1.25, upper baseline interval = 1.21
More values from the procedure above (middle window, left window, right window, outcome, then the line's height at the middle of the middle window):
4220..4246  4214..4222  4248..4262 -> 0.00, 1.21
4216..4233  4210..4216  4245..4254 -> -0.03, 1.12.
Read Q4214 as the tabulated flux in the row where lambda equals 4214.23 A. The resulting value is 1.062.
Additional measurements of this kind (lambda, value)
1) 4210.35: 1.202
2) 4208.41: 1.104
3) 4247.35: 1.313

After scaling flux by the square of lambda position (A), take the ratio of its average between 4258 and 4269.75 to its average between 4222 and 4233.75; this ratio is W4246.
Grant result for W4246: 1.11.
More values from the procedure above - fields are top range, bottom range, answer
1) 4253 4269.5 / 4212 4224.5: 1.06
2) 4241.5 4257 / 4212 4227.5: 1.12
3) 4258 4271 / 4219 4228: 1.12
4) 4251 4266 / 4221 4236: 1.07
